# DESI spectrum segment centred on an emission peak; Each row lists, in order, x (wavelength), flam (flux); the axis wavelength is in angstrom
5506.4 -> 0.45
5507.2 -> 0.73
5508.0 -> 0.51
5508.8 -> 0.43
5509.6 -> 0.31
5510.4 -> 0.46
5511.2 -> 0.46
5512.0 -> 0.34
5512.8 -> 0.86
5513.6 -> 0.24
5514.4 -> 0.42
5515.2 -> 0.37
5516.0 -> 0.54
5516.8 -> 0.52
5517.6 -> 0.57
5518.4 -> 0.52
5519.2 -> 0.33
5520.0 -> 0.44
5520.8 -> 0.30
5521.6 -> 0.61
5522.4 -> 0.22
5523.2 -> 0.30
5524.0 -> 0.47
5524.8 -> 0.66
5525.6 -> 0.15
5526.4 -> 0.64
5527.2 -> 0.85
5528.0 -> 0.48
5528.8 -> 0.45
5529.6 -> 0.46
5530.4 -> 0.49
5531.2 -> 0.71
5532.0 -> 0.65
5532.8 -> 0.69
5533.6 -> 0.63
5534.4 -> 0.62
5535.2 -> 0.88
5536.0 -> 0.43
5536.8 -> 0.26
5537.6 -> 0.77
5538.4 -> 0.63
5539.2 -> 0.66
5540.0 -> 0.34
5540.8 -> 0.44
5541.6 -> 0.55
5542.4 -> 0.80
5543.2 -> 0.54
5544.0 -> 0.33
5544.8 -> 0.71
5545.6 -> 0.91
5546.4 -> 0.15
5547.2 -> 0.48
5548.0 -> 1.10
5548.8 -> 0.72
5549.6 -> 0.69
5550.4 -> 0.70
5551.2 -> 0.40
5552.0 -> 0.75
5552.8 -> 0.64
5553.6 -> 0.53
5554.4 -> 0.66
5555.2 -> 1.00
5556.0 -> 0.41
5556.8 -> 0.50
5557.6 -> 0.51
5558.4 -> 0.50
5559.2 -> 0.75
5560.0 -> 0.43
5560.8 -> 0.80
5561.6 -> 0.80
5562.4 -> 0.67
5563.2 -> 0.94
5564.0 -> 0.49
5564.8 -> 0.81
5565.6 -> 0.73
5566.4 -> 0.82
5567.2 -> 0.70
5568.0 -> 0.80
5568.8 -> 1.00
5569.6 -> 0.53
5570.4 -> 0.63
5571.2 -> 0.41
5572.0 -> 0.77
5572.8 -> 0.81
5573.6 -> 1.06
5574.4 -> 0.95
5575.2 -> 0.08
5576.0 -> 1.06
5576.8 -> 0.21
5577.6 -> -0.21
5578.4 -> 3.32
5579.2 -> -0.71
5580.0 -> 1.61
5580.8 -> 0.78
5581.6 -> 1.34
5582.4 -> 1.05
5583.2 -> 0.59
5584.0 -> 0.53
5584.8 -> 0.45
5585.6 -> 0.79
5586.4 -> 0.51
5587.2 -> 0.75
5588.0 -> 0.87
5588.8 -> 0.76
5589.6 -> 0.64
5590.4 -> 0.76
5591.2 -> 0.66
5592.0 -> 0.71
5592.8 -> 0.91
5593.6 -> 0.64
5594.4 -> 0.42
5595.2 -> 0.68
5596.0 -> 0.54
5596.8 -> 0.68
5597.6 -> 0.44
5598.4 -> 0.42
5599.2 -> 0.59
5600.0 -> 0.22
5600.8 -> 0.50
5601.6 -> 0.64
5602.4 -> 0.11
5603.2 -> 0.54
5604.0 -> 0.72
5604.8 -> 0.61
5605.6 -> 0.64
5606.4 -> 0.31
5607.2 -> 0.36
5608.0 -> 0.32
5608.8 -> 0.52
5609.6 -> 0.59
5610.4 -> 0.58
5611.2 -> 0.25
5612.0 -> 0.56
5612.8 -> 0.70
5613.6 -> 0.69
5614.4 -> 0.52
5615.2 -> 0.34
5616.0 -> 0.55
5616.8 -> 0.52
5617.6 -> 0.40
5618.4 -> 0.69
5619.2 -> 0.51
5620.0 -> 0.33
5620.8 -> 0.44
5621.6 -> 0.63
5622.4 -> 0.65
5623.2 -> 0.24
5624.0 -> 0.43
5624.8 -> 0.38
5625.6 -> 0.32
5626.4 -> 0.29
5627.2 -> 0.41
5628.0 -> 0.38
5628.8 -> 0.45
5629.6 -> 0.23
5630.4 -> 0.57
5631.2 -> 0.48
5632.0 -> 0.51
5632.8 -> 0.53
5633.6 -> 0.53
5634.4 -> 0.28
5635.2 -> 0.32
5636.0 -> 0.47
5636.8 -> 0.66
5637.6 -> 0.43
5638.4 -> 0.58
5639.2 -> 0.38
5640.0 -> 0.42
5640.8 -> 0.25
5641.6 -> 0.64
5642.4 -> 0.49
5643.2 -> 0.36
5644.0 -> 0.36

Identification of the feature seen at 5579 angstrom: C III] 1909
